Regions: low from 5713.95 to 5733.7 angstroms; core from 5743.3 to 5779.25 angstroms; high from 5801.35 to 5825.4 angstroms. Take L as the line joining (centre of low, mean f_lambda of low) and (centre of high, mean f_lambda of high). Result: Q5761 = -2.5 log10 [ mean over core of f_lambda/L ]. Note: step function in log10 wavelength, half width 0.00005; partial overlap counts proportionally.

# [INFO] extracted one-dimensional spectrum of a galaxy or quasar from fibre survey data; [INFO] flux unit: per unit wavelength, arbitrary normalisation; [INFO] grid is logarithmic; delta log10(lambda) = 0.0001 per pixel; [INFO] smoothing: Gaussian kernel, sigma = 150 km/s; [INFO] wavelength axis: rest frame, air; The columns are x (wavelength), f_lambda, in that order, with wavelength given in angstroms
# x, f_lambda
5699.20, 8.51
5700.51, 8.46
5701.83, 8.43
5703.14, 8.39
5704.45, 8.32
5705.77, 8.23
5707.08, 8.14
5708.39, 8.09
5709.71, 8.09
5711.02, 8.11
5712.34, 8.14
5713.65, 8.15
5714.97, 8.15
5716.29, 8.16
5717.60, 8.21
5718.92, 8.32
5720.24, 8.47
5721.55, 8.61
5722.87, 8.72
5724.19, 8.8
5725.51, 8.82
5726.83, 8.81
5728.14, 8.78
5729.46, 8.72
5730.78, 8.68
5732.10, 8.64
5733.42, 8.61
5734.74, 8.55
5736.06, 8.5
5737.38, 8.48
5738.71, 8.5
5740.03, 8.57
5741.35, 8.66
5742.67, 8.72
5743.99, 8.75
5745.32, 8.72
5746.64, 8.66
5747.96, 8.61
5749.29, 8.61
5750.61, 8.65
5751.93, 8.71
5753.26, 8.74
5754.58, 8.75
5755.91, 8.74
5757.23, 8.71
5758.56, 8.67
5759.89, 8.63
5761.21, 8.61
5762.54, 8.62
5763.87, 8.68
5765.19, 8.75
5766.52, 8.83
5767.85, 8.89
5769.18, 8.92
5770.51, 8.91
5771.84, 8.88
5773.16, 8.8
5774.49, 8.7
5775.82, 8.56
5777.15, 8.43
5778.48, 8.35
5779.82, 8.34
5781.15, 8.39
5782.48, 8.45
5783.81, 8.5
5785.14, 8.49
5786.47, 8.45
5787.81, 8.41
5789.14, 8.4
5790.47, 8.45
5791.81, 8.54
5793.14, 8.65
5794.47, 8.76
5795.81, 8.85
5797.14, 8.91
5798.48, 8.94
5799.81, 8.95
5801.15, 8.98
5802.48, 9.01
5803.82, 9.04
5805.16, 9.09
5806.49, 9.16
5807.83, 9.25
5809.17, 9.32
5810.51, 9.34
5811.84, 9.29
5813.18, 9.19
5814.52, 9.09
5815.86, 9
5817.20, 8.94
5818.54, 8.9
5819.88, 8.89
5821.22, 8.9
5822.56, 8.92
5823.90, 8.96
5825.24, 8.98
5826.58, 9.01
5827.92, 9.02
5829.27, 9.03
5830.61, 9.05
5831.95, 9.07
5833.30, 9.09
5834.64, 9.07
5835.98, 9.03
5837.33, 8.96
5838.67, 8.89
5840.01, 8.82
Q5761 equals 0.01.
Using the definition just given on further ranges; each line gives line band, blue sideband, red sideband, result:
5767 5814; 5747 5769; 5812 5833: 0.01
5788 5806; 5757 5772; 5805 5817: 0.03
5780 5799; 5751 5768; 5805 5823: 0.04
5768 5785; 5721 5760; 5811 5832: 0.03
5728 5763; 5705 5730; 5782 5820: -0.01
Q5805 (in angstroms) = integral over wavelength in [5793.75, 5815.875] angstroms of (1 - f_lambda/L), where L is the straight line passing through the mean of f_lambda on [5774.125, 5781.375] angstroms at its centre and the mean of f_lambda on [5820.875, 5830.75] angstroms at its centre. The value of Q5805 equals -0.8 angstroms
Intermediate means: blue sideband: 8.45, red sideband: 8.98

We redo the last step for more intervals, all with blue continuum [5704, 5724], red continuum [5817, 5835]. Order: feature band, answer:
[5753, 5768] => -0.3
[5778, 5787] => 0.3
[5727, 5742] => -0.4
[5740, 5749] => -0.2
